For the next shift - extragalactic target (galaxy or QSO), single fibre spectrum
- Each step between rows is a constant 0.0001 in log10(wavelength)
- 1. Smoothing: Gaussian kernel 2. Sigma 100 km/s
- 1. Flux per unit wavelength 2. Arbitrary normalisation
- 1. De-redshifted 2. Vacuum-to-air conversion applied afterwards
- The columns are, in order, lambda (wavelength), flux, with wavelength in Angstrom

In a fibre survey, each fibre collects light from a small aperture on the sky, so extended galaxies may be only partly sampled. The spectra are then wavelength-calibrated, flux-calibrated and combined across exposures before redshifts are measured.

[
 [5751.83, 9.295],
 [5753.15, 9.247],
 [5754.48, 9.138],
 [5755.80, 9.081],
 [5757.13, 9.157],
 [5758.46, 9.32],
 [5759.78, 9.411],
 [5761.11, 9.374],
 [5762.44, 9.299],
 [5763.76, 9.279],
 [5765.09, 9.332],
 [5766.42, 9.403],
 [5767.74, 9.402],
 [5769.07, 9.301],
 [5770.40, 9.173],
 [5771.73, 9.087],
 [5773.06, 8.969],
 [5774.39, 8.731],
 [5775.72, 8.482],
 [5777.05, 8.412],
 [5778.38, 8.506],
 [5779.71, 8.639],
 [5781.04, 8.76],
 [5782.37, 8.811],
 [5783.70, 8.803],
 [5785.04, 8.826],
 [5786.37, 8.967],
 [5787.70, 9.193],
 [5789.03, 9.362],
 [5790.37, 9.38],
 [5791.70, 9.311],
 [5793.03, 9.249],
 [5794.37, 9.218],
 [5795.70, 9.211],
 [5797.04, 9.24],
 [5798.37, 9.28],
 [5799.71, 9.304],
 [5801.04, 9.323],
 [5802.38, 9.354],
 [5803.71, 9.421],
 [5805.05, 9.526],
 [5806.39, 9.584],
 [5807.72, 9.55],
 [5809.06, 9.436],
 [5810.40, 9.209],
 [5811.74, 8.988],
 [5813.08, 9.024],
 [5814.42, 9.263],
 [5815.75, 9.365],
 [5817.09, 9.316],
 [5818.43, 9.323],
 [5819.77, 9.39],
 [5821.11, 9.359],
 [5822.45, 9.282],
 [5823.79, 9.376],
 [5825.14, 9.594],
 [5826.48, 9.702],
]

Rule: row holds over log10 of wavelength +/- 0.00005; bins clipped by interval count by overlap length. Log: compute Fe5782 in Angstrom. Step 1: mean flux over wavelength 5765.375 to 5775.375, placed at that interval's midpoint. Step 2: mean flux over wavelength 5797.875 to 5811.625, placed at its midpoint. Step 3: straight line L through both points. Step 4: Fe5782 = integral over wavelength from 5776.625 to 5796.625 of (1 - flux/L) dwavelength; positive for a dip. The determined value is 0.6 Angstrom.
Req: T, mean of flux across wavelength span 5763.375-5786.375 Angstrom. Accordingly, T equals 8.93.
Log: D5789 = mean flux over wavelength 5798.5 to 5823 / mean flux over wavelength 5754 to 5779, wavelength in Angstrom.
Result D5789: 1.03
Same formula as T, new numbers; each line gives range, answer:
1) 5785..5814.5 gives 9.28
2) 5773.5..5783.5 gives 8.64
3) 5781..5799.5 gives 9.13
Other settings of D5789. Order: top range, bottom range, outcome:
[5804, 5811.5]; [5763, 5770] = 1.01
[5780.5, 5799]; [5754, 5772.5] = 0.98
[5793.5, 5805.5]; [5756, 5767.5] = 1.00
